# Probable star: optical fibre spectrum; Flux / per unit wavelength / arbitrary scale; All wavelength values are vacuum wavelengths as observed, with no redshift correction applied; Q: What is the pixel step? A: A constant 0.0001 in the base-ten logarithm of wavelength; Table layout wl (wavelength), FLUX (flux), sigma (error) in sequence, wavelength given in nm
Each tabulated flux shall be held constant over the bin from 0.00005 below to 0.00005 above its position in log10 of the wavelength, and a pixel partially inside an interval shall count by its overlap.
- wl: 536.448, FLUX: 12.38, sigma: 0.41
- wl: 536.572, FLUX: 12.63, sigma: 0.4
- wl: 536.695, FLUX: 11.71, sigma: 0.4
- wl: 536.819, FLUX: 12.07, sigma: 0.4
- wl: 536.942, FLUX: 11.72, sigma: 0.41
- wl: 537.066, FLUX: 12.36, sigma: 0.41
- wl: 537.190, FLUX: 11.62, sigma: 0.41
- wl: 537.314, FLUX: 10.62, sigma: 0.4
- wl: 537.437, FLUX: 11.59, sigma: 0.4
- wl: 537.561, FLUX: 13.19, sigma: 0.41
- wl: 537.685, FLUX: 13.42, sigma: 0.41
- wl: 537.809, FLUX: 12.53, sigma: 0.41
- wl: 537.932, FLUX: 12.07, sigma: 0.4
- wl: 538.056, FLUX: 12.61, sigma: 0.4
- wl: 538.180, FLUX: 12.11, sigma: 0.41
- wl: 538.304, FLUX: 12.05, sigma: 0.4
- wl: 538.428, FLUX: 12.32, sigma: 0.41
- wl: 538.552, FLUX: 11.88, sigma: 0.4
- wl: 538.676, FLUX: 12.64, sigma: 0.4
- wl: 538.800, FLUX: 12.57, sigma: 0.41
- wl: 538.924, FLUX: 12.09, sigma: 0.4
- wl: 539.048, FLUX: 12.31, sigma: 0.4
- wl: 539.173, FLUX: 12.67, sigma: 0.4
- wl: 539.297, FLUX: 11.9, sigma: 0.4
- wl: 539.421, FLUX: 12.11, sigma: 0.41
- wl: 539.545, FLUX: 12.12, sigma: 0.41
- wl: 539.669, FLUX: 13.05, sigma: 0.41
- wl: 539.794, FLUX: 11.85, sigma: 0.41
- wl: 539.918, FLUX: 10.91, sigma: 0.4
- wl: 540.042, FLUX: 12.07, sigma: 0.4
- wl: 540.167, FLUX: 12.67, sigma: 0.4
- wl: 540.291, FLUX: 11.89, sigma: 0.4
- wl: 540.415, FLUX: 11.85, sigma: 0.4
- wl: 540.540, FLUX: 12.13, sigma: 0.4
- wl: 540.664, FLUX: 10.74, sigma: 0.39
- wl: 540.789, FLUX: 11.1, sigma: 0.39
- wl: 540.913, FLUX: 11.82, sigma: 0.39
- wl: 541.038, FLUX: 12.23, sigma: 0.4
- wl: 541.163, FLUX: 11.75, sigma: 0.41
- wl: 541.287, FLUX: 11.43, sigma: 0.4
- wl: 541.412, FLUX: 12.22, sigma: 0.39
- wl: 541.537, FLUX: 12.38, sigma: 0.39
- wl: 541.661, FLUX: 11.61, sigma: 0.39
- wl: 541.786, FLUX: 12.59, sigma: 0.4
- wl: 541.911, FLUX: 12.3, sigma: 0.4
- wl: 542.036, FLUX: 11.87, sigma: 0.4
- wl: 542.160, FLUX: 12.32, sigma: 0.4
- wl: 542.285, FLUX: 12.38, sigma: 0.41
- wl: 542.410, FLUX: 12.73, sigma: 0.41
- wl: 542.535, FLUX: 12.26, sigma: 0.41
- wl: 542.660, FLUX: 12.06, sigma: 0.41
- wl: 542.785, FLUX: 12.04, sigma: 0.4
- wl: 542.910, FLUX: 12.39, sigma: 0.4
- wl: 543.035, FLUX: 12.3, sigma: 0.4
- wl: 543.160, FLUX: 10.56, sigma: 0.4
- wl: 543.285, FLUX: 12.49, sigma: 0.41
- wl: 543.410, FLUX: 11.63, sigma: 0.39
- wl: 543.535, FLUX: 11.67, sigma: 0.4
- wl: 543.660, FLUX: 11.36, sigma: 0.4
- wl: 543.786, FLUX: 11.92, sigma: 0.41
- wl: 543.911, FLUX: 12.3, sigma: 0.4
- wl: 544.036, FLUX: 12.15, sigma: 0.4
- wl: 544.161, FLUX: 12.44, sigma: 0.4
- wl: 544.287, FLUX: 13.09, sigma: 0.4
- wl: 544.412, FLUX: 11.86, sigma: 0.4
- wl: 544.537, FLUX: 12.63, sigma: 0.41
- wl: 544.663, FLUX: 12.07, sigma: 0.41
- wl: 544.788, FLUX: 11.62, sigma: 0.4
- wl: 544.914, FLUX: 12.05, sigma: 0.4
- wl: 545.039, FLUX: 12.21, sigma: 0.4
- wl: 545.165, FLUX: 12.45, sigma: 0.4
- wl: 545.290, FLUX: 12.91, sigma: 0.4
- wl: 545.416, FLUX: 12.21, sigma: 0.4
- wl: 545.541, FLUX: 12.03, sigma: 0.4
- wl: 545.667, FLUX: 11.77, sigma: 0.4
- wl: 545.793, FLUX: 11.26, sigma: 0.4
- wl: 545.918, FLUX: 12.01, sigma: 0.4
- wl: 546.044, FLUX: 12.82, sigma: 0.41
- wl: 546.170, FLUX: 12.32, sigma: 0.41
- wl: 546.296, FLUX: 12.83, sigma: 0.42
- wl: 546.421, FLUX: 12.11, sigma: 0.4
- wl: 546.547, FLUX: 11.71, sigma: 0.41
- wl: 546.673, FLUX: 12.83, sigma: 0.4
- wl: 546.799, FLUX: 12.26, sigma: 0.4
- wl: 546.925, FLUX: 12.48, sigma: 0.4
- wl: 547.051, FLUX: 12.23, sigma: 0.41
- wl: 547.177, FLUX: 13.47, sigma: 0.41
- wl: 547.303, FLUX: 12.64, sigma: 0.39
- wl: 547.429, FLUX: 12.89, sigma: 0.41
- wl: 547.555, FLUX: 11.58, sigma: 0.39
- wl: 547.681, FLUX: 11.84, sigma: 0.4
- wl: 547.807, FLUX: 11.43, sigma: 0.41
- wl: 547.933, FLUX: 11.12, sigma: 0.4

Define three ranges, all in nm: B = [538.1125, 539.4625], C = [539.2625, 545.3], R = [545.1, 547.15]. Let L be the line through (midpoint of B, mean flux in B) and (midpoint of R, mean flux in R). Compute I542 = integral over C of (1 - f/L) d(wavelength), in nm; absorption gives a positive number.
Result 0.11 nm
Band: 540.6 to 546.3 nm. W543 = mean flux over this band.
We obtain 12.1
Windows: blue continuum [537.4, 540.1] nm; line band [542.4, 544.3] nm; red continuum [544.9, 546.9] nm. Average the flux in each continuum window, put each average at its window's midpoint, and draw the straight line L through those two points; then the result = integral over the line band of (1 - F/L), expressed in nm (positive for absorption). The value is 0.03 nm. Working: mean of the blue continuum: 12.3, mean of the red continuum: 12.2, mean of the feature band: 12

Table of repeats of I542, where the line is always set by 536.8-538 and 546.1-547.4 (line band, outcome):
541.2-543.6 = 0.05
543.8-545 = 0.02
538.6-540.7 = 0.02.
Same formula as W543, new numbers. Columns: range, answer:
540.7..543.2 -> 12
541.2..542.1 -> 12.1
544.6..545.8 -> 12.1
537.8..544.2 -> 12.1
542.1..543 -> 12.3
